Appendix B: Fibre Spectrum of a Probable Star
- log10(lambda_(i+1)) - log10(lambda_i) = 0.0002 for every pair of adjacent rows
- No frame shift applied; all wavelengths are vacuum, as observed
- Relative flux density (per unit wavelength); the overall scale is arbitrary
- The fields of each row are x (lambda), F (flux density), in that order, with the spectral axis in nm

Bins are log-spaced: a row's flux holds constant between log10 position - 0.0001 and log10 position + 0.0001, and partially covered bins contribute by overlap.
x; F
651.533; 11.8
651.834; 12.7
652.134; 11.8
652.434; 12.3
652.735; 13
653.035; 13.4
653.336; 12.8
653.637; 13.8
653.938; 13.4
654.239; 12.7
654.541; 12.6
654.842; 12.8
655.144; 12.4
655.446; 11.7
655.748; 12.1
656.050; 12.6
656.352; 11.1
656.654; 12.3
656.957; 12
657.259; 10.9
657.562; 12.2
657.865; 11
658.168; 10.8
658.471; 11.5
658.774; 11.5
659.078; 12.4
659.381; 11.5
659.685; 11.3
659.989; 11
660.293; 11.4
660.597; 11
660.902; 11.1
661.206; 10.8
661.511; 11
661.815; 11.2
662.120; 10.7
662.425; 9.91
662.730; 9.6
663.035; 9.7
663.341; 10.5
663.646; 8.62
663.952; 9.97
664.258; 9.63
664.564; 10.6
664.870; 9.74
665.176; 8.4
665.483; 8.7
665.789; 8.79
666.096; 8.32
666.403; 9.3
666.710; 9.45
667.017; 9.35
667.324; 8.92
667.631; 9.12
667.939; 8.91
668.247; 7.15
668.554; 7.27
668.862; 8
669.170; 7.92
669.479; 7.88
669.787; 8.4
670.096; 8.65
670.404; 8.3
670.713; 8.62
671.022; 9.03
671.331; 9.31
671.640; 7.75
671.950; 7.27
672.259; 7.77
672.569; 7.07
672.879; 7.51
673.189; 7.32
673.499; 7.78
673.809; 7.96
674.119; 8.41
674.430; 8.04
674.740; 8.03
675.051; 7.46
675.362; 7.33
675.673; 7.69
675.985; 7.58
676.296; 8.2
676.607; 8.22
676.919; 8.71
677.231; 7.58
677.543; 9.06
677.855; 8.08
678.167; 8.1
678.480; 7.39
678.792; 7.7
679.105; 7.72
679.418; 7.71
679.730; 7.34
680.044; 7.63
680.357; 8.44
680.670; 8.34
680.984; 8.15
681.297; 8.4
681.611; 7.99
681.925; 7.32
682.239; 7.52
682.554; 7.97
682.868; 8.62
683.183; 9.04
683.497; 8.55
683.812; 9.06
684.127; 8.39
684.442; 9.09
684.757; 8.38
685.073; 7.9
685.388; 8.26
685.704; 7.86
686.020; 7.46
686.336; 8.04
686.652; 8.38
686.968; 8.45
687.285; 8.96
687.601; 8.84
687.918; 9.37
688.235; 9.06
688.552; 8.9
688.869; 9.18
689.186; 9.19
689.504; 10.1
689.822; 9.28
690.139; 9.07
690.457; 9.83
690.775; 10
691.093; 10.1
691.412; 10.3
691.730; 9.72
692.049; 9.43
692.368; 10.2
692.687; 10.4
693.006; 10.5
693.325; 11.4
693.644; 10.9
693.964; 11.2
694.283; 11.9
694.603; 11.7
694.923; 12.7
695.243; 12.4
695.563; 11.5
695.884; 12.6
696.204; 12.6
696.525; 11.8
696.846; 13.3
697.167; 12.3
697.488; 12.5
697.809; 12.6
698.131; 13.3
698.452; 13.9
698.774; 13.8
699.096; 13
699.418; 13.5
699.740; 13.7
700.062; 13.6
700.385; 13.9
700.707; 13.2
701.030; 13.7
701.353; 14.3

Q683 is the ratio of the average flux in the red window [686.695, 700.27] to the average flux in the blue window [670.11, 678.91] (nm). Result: 1.39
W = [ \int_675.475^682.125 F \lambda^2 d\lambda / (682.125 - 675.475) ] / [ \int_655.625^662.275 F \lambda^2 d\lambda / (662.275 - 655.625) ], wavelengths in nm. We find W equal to 0.74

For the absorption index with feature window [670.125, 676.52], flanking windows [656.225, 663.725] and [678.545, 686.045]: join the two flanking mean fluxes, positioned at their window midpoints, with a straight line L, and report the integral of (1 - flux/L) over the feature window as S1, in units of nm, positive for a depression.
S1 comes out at 0.930 nm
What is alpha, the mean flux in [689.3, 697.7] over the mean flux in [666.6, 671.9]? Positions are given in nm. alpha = 1.31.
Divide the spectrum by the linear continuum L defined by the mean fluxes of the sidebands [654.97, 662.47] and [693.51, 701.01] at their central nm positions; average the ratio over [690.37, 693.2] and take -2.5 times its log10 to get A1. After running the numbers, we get 0.24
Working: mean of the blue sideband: 11.4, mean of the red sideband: 12.7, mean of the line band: 10.1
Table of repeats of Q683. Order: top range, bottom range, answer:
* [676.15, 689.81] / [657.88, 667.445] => 0.82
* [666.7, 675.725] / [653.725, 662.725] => 0.70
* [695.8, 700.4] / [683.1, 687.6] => 1.55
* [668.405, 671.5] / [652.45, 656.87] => 0.66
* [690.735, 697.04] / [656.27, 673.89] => 1.18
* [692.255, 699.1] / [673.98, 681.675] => 1.52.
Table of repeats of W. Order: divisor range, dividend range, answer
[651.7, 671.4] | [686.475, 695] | 1.03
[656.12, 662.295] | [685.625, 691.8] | 0.88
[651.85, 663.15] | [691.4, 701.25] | 1.17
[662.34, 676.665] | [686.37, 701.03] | 1.42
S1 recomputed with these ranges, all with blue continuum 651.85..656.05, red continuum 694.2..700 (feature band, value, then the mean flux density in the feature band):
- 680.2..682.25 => 0.75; 8.06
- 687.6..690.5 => 0.79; 9.28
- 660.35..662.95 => 0.41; 10.7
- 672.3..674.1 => 0.72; 7.61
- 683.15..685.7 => 0.84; 8.52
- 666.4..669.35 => 0.98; 8.49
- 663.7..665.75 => 0.53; 9.42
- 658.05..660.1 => 0.20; 11.4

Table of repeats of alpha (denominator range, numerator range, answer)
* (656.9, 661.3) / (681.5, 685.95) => 0.73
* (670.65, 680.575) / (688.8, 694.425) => 1.28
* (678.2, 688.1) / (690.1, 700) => 1.43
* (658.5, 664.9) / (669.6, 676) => 0.75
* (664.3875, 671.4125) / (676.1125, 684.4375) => 0.94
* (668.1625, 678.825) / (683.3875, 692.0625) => 1.13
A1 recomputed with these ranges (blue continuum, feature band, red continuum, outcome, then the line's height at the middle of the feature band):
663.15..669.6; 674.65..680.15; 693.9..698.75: 0.28 mag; 10.2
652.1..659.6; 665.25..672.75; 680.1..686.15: 0.22 mag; 10.3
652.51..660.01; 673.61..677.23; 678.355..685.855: 0.15 mag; 9.16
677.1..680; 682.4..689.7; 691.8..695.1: 0.09 mag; 9.44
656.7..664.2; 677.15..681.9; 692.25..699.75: 0.41 mag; 11.6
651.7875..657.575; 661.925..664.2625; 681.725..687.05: 0.14 mag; 11.2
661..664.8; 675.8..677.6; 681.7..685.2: 0.10 mag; 8.95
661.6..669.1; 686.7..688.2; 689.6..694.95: 0.15 mag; 10.2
